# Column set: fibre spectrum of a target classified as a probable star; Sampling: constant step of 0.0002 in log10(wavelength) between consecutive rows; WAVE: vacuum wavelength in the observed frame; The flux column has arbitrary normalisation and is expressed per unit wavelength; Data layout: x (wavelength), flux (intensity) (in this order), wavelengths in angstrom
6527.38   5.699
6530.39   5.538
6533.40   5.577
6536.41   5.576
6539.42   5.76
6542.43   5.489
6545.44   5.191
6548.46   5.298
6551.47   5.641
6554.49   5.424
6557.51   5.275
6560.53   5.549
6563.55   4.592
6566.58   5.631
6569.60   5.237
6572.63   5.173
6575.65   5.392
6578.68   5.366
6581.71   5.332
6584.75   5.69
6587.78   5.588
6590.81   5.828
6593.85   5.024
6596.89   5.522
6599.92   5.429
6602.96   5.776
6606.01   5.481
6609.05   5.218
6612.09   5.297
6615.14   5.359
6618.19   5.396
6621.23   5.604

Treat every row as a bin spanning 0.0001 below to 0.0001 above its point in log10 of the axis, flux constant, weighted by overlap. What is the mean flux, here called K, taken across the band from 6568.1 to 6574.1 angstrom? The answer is 5.2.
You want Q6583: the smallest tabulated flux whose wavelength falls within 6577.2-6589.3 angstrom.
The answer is 5.332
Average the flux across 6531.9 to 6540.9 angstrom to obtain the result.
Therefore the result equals 5.64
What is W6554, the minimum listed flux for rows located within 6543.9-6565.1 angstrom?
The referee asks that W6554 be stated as 4.592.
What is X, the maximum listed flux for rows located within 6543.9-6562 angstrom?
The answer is 5.641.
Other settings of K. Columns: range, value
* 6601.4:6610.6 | 5.49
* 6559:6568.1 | 5.26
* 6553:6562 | 5.42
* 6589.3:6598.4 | 5.45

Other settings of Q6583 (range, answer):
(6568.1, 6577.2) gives 5.173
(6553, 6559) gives 5.275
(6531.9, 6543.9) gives 5.489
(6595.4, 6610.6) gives 5.218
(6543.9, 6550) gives 5.191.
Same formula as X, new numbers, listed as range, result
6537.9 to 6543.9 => 5.76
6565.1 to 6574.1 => 5.631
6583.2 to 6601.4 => 5.828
